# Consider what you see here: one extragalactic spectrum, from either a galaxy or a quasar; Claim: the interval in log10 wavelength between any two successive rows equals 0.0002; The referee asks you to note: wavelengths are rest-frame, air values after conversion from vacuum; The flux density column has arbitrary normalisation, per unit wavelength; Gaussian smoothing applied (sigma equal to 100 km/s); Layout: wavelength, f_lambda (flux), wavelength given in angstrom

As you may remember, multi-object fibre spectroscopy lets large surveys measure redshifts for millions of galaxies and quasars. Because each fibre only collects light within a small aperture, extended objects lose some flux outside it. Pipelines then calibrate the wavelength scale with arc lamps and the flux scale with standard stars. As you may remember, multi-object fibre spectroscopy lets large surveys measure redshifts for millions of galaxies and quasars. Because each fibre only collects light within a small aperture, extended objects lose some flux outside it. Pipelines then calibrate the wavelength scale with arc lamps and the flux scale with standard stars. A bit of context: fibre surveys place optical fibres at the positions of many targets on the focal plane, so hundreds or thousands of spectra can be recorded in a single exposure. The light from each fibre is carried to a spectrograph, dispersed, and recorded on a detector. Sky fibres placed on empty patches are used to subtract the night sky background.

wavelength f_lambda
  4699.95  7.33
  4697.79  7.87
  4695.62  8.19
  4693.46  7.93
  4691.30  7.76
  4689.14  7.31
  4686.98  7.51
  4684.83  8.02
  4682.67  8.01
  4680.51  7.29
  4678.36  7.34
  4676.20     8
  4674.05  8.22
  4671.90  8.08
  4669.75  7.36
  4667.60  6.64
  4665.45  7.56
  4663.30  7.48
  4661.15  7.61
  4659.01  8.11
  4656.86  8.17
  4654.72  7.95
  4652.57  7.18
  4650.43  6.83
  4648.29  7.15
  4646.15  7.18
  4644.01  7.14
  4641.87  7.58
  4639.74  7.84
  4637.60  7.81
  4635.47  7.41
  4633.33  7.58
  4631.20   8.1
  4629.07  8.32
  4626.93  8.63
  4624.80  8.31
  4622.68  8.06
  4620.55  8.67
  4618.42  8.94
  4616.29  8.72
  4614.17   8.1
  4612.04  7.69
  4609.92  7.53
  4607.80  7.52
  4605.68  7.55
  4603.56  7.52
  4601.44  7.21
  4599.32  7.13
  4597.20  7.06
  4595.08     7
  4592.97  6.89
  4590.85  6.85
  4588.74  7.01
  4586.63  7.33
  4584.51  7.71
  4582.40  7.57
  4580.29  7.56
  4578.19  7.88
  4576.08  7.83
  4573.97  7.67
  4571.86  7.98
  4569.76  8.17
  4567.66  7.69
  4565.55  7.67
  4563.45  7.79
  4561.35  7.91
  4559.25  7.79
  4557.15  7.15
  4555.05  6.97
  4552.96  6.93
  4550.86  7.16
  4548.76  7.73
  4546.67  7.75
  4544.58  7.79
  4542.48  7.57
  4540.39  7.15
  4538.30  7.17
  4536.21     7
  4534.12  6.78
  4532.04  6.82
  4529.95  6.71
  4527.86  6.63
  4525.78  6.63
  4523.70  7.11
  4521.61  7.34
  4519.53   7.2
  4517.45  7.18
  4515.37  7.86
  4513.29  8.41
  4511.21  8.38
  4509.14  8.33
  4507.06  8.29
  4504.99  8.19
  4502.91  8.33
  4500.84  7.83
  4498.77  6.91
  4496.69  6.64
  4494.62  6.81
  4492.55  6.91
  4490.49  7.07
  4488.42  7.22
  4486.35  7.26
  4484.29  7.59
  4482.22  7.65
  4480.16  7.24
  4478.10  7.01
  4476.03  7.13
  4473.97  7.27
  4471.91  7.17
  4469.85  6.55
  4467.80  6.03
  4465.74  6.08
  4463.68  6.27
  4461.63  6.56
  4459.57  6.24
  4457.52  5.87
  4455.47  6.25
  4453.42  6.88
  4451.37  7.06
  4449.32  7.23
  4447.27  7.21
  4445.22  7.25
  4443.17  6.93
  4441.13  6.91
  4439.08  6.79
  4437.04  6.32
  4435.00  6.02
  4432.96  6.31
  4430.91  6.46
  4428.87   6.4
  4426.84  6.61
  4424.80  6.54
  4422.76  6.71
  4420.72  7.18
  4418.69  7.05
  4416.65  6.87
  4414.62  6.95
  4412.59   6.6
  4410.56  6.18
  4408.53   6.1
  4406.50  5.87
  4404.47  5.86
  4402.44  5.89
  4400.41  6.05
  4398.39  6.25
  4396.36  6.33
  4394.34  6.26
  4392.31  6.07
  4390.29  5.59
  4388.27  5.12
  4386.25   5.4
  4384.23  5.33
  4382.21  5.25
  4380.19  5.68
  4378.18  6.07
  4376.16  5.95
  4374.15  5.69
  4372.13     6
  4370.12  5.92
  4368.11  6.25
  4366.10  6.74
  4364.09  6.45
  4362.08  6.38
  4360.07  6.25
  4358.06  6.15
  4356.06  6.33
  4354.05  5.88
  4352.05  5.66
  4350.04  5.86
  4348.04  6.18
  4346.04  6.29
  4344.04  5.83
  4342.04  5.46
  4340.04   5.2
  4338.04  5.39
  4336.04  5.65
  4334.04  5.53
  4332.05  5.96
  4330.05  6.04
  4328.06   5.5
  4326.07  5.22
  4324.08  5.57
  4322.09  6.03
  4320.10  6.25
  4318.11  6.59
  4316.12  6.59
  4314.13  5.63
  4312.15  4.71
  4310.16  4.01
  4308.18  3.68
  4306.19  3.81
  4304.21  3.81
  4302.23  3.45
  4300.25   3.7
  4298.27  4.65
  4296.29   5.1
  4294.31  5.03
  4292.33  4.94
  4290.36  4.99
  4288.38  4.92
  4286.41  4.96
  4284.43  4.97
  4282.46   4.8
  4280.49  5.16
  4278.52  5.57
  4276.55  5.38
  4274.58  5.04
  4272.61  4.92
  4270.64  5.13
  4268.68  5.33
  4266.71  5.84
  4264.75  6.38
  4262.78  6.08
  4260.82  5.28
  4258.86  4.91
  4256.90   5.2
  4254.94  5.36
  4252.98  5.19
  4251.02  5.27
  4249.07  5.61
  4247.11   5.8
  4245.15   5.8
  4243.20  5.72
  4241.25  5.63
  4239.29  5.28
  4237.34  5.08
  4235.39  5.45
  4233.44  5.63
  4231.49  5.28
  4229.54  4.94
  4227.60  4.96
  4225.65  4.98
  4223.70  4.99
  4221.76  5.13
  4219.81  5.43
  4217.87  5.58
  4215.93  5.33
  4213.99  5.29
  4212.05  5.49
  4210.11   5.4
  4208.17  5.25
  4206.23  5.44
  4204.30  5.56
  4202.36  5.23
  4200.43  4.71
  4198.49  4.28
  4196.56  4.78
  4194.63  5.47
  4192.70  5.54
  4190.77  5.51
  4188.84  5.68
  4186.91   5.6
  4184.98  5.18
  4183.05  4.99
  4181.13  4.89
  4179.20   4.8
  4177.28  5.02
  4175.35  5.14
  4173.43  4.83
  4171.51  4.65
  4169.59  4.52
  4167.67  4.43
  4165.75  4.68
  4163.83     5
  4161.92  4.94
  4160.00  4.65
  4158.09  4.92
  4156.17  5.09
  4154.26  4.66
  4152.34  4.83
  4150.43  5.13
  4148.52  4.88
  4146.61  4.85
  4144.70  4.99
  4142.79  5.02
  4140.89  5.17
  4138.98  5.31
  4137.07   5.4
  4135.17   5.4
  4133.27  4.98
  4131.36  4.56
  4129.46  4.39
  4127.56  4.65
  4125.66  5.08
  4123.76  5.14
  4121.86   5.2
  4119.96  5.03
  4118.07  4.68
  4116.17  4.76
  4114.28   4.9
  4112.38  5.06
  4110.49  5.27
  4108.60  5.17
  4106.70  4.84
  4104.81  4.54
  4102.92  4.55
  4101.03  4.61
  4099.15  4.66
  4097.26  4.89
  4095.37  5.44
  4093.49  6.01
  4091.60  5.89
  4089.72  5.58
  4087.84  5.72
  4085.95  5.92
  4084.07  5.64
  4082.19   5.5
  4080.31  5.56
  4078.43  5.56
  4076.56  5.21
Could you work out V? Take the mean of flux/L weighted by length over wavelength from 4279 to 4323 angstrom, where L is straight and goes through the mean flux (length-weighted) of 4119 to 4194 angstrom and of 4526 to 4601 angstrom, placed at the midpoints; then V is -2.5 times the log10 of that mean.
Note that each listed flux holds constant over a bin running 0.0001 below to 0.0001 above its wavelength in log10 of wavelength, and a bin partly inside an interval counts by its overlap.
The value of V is 0.19 mag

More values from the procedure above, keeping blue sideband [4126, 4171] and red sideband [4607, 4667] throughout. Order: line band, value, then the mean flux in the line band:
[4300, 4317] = 0.312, 4.39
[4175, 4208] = -0.004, 5.17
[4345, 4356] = 0.017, 6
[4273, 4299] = 0.136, 5.04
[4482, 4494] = -0.049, 7.24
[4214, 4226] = 0.012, 5.26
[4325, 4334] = 0.057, 5.67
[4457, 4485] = 0.009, 6.77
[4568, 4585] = -0.049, 7.8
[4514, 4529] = -0.005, 7.16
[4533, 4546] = -0.003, 7.26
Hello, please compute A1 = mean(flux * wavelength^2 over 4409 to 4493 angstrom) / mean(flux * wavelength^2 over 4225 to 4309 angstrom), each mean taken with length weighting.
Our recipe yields 1.45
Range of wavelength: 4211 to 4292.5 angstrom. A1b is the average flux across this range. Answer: 5.31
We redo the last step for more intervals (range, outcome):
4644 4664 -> 7.5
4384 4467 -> 6.4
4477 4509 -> 7.42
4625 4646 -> 7.81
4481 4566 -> 7.4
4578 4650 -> 7.65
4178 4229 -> 5.21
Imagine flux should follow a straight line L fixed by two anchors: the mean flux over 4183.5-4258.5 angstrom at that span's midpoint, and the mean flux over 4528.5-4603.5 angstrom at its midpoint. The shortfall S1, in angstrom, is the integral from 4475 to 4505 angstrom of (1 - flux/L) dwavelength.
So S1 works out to -1.6 angstrom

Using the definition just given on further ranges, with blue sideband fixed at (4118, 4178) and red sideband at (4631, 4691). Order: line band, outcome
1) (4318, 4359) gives 0.6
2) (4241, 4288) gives 1.2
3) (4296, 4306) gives 2.9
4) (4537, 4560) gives -1.2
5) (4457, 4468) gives 0.6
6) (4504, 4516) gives -2.6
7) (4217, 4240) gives 0.5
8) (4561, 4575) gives -1.5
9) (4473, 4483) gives -0.9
